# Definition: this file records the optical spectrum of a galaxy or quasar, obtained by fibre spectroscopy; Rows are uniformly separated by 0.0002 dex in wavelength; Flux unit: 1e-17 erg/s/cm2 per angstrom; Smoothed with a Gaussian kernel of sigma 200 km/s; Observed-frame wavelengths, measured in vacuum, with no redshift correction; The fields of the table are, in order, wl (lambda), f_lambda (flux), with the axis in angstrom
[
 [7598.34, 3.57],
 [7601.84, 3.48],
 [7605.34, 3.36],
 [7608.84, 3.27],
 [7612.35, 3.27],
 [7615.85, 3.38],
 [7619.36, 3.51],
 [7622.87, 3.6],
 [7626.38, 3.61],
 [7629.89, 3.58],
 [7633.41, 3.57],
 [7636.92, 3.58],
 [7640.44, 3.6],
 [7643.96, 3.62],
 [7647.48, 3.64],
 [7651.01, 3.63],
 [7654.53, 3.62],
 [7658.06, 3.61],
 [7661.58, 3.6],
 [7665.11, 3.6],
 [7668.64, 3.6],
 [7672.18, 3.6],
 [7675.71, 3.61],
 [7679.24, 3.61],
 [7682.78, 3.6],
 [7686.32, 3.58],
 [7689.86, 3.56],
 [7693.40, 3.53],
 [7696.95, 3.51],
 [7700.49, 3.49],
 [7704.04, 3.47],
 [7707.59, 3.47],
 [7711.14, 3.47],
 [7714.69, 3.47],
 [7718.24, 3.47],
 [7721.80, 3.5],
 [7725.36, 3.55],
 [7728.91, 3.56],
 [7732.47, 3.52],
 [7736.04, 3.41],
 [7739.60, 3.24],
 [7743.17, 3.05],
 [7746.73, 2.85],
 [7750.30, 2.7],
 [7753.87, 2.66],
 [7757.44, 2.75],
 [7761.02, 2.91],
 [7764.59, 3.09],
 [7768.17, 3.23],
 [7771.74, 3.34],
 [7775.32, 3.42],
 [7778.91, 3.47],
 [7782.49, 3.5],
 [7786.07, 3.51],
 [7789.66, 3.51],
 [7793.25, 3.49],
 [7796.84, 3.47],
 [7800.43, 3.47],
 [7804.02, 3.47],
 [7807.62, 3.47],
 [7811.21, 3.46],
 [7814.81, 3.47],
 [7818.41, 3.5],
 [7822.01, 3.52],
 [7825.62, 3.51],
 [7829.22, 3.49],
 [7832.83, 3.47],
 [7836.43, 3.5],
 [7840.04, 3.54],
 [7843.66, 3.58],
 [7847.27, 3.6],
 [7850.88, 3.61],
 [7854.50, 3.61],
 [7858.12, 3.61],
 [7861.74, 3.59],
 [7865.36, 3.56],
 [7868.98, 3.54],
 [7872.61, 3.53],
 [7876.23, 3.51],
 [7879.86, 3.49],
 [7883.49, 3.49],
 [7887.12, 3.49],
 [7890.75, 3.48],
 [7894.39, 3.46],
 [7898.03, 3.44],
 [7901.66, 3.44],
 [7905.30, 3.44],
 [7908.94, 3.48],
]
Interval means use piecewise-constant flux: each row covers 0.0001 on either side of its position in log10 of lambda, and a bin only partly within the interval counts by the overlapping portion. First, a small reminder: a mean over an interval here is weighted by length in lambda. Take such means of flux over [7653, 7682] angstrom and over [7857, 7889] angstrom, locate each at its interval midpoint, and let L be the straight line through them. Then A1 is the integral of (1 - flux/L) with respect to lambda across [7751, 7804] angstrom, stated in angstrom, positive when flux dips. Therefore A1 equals 4.4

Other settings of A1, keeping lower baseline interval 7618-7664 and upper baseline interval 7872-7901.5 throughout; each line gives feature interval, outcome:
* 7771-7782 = 0.3 angstrom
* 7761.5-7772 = 1.1 angstrom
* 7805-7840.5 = 0.2 angstrom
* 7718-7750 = 2.2 angstrom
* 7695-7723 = 0.7 angstrom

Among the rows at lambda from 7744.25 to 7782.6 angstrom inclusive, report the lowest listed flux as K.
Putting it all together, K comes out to 2.66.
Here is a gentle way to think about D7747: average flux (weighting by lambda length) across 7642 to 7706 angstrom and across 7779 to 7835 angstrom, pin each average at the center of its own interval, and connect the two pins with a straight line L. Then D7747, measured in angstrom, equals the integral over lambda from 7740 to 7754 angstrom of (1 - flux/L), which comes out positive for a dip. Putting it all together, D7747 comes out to 2.60 angstrom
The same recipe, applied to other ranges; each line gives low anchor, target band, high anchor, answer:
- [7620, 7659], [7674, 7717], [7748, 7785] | -1.83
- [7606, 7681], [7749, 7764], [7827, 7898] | 3.22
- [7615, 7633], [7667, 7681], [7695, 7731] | -0.35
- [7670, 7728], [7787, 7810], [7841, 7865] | 0.59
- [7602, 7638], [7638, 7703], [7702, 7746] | -2.68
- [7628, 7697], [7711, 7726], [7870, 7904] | 0.32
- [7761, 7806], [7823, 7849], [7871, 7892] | -0.57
